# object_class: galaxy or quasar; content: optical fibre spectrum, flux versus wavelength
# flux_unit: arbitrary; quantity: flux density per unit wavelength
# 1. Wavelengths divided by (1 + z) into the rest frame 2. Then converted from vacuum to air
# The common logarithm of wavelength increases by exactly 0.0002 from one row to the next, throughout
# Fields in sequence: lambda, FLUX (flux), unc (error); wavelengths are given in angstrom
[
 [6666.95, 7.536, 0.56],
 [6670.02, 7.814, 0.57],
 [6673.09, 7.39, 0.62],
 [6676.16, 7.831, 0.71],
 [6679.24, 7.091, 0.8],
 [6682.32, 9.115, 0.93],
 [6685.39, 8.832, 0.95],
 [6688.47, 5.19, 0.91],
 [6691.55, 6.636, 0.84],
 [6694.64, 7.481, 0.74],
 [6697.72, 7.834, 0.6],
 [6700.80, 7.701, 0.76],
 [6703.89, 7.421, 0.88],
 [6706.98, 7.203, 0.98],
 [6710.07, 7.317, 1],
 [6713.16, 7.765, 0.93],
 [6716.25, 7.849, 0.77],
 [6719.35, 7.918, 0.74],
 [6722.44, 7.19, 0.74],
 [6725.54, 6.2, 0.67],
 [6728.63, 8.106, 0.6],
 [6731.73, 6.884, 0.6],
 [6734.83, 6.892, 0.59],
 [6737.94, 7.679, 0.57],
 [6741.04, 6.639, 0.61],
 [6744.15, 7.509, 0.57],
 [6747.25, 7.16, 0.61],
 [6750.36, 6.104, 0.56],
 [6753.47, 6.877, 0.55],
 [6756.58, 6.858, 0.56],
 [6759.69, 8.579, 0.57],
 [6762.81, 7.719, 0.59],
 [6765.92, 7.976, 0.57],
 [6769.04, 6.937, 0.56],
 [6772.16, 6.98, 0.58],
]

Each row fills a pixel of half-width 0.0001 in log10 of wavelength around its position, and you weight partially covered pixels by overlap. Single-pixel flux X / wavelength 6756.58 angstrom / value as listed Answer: 6.858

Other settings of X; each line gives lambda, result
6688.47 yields 5.19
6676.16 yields 7.831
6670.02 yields 7.814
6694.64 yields 7.481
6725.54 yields 6.2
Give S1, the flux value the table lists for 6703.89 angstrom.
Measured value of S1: 7.421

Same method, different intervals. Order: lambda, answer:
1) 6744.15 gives 7.509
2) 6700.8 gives 7.701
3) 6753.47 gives 6.877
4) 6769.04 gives 6.937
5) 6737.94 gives 7.679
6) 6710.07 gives 7.317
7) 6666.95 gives 7.536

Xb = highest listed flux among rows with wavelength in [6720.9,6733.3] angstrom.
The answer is 8.106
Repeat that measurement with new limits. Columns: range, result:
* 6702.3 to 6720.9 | 7.918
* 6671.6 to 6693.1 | 9.115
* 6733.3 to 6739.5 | 7.679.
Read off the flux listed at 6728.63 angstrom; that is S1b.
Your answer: 8.106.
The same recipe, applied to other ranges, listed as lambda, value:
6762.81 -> 7.719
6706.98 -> 7.203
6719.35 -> 7.918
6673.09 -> 7.39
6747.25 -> 7.16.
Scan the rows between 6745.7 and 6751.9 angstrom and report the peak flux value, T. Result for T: 7.16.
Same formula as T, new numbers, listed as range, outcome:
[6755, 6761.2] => 8.579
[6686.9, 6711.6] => 7.834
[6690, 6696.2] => 7.481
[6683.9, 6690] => 8.832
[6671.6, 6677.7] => 7.831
